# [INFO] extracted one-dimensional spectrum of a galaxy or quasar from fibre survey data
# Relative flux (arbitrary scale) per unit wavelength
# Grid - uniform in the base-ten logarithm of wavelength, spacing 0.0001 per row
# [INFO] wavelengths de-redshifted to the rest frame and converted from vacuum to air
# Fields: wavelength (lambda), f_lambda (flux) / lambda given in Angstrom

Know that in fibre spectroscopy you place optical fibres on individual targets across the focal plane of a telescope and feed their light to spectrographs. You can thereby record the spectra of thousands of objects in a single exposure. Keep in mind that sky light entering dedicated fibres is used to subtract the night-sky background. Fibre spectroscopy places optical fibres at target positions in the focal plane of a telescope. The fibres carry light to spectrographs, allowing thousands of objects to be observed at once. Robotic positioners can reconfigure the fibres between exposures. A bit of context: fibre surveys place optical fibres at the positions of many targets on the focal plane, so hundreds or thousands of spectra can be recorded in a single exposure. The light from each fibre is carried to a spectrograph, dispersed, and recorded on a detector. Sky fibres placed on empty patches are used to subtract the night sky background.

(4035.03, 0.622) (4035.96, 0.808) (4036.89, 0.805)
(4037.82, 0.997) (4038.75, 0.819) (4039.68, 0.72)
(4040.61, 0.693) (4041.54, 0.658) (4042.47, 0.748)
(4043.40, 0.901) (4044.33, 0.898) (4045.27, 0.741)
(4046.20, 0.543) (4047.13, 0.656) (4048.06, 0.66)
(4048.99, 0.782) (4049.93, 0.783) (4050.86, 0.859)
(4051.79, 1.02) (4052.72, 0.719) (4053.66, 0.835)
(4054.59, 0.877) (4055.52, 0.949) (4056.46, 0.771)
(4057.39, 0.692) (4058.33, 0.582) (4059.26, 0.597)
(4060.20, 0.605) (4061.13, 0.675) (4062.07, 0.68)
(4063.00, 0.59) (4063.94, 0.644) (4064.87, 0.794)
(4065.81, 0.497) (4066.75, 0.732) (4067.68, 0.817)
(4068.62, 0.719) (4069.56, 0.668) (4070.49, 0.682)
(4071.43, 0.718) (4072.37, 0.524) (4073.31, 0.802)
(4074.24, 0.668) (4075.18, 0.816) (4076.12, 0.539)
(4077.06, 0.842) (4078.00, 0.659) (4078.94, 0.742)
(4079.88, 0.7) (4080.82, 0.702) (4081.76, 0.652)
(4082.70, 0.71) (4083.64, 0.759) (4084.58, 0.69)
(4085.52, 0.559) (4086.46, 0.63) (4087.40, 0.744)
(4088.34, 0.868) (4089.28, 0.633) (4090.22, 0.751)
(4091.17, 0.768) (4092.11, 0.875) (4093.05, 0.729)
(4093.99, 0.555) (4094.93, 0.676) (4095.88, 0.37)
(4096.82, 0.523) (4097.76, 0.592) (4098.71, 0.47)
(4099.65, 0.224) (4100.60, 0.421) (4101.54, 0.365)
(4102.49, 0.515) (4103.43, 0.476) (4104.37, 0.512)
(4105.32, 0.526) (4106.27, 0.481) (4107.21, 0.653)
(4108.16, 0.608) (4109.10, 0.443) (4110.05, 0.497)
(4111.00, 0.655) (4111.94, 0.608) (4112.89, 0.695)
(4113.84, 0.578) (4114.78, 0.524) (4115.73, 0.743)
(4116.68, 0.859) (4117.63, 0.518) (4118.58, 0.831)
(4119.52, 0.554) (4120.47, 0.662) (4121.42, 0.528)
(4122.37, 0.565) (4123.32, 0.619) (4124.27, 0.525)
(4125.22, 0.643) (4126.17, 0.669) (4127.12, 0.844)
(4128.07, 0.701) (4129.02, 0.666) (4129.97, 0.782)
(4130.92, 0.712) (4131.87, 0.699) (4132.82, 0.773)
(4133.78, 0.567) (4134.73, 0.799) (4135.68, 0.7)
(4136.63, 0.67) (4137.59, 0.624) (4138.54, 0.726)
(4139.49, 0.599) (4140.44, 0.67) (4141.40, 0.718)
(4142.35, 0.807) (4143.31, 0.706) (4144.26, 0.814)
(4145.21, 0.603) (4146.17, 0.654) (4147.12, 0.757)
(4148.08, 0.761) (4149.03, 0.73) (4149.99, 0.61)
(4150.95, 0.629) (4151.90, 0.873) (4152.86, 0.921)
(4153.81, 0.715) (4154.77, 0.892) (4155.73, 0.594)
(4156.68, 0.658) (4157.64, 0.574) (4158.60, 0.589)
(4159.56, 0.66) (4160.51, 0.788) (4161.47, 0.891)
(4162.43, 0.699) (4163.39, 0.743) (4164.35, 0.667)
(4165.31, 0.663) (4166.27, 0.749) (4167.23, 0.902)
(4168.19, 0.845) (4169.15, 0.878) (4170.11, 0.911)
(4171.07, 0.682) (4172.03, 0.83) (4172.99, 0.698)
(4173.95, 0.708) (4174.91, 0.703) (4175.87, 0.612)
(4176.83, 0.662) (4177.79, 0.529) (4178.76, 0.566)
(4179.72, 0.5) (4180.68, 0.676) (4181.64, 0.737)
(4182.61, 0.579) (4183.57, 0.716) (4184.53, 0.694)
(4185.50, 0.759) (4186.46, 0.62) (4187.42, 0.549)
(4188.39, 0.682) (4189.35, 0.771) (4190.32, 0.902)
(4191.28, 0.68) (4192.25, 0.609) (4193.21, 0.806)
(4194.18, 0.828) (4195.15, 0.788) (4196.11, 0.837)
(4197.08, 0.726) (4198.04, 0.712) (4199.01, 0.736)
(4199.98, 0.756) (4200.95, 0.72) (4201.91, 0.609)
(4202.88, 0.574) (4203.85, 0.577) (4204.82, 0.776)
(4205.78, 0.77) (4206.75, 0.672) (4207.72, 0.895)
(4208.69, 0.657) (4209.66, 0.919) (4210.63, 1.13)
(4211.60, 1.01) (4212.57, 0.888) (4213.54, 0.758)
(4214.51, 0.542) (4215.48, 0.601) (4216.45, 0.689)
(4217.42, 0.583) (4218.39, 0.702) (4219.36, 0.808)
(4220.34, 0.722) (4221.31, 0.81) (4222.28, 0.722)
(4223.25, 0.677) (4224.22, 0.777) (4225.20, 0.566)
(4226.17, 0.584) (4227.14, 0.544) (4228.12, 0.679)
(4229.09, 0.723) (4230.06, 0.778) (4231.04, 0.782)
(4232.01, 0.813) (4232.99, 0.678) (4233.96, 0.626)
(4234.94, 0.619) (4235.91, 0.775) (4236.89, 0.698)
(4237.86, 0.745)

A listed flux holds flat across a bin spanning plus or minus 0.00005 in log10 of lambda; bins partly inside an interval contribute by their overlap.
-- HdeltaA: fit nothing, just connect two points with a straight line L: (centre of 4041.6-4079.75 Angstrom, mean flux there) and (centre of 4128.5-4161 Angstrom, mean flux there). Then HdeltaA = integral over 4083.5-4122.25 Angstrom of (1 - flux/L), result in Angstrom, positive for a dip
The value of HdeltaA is 6.3 Angstrom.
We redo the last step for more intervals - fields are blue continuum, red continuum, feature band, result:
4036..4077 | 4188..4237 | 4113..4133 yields 1.8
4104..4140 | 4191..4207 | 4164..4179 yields -0.8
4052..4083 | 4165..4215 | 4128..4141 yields 0.5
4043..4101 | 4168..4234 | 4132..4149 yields 0.1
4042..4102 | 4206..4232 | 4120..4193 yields 1.8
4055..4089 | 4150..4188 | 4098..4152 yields 5.3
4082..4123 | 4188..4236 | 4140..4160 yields -1.6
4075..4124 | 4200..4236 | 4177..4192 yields 0.7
